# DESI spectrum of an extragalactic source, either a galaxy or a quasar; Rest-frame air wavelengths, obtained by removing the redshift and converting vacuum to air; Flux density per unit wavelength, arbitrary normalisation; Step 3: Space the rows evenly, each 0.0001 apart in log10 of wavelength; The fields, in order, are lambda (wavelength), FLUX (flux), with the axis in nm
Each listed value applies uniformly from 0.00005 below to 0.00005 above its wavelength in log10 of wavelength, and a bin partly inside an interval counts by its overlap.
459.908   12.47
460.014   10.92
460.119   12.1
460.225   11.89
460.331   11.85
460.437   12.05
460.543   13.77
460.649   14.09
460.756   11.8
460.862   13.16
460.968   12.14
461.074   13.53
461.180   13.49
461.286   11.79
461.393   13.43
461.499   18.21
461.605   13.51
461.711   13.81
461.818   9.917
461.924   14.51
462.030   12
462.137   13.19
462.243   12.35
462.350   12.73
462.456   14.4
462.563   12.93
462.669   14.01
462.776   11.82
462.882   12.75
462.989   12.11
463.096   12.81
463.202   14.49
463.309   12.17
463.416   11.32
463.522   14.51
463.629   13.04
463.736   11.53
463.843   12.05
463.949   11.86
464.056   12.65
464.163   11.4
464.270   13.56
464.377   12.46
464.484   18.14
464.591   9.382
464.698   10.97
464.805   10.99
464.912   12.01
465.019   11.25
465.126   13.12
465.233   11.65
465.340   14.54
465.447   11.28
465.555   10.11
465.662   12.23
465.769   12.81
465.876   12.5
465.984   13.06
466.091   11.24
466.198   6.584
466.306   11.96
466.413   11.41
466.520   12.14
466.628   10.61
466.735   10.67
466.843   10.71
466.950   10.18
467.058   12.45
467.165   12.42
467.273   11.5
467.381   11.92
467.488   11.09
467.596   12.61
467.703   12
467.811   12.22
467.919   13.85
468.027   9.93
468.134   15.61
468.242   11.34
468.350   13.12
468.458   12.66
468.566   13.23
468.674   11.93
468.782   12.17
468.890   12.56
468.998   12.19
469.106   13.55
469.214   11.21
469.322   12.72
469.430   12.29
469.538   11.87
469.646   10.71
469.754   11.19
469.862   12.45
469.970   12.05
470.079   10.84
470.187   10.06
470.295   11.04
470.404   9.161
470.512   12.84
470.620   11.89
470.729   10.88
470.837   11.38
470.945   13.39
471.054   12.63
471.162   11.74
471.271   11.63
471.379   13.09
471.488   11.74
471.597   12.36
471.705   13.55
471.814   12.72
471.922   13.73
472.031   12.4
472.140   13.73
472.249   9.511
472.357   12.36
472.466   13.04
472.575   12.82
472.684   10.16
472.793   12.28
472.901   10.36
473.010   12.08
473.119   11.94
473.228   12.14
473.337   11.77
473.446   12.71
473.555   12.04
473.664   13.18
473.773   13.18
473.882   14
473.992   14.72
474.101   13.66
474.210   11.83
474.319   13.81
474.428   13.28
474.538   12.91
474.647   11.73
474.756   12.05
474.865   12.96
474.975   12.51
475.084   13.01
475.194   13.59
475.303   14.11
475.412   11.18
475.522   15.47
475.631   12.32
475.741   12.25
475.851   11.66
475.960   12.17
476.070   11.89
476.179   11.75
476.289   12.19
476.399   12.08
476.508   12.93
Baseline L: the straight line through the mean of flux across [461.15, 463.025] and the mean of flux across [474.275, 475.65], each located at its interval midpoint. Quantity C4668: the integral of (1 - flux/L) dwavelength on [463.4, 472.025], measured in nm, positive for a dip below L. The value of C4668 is 0.71 nm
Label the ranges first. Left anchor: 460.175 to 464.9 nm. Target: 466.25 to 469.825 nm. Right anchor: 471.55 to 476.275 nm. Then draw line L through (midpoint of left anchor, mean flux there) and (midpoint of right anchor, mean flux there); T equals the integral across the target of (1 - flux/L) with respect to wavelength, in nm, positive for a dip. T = 0.20 nm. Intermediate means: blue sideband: 12.8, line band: 12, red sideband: 12.6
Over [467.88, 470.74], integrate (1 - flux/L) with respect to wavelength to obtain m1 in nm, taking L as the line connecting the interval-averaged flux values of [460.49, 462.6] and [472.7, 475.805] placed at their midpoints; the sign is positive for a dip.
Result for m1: 0.21 nm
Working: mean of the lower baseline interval 13.2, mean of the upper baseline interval 12.7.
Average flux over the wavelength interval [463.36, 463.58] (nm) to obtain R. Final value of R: 12.9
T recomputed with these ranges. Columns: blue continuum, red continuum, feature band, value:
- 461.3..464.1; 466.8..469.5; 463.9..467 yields 0.20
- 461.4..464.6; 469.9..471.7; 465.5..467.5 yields 0.18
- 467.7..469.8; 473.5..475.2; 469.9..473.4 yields 0.21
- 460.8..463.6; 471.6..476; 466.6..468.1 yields 0.14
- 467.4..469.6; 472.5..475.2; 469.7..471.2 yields 0.11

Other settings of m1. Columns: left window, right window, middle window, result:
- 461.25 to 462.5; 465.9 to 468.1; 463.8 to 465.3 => 0.01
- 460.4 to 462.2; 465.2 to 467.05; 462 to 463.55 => -0.03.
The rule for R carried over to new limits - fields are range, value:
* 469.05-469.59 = 12.3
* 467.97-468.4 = 12.5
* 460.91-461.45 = 12.9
